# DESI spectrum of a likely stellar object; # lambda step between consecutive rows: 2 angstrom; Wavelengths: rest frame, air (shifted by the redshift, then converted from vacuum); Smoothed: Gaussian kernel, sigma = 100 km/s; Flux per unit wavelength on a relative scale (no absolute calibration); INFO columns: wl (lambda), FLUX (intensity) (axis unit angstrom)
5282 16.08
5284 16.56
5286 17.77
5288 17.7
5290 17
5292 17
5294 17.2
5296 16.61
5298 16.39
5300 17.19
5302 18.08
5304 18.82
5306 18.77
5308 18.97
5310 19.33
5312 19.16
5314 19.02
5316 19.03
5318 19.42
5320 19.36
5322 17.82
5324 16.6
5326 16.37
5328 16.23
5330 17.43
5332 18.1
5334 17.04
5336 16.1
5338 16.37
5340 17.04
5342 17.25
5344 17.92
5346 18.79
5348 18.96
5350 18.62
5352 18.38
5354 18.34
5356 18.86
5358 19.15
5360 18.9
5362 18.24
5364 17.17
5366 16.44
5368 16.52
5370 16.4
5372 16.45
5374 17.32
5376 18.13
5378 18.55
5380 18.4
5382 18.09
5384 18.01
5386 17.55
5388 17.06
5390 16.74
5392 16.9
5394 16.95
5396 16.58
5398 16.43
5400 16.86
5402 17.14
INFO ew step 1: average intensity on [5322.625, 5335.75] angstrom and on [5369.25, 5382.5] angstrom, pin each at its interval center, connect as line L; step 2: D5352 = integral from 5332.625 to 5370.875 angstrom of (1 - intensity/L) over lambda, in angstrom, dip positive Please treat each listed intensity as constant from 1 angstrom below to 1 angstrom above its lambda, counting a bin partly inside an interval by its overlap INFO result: -1.0 angstrom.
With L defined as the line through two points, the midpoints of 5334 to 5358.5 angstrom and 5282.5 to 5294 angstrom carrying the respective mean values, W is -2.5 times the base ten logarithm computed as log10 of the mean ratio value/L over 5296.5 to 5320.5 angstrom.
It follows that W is -0.07 mag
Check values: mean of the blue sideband 17.2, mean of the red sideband 17.9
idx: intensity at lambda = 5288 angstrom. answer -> 17.7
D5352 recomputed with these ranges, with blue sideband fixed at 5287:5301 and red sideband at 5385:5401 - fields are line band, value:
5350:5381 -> -1.7 angstrom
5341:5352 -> -0.9 angstrom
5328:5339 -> 0.0 angstrom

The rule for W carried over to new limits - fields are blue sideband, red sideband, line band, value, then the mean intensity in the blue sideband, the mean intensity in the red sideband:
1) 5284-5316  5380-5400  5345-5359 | -0.07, 17.9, 17.2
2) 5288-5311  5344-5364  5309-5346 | 0.02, 17.8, 18.6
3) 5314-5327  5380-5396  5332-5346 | 0.05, 18.2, 17.3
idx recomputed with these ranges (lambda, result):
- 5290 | 17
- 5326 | 16.37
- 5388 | 17.06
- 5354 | 18.34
